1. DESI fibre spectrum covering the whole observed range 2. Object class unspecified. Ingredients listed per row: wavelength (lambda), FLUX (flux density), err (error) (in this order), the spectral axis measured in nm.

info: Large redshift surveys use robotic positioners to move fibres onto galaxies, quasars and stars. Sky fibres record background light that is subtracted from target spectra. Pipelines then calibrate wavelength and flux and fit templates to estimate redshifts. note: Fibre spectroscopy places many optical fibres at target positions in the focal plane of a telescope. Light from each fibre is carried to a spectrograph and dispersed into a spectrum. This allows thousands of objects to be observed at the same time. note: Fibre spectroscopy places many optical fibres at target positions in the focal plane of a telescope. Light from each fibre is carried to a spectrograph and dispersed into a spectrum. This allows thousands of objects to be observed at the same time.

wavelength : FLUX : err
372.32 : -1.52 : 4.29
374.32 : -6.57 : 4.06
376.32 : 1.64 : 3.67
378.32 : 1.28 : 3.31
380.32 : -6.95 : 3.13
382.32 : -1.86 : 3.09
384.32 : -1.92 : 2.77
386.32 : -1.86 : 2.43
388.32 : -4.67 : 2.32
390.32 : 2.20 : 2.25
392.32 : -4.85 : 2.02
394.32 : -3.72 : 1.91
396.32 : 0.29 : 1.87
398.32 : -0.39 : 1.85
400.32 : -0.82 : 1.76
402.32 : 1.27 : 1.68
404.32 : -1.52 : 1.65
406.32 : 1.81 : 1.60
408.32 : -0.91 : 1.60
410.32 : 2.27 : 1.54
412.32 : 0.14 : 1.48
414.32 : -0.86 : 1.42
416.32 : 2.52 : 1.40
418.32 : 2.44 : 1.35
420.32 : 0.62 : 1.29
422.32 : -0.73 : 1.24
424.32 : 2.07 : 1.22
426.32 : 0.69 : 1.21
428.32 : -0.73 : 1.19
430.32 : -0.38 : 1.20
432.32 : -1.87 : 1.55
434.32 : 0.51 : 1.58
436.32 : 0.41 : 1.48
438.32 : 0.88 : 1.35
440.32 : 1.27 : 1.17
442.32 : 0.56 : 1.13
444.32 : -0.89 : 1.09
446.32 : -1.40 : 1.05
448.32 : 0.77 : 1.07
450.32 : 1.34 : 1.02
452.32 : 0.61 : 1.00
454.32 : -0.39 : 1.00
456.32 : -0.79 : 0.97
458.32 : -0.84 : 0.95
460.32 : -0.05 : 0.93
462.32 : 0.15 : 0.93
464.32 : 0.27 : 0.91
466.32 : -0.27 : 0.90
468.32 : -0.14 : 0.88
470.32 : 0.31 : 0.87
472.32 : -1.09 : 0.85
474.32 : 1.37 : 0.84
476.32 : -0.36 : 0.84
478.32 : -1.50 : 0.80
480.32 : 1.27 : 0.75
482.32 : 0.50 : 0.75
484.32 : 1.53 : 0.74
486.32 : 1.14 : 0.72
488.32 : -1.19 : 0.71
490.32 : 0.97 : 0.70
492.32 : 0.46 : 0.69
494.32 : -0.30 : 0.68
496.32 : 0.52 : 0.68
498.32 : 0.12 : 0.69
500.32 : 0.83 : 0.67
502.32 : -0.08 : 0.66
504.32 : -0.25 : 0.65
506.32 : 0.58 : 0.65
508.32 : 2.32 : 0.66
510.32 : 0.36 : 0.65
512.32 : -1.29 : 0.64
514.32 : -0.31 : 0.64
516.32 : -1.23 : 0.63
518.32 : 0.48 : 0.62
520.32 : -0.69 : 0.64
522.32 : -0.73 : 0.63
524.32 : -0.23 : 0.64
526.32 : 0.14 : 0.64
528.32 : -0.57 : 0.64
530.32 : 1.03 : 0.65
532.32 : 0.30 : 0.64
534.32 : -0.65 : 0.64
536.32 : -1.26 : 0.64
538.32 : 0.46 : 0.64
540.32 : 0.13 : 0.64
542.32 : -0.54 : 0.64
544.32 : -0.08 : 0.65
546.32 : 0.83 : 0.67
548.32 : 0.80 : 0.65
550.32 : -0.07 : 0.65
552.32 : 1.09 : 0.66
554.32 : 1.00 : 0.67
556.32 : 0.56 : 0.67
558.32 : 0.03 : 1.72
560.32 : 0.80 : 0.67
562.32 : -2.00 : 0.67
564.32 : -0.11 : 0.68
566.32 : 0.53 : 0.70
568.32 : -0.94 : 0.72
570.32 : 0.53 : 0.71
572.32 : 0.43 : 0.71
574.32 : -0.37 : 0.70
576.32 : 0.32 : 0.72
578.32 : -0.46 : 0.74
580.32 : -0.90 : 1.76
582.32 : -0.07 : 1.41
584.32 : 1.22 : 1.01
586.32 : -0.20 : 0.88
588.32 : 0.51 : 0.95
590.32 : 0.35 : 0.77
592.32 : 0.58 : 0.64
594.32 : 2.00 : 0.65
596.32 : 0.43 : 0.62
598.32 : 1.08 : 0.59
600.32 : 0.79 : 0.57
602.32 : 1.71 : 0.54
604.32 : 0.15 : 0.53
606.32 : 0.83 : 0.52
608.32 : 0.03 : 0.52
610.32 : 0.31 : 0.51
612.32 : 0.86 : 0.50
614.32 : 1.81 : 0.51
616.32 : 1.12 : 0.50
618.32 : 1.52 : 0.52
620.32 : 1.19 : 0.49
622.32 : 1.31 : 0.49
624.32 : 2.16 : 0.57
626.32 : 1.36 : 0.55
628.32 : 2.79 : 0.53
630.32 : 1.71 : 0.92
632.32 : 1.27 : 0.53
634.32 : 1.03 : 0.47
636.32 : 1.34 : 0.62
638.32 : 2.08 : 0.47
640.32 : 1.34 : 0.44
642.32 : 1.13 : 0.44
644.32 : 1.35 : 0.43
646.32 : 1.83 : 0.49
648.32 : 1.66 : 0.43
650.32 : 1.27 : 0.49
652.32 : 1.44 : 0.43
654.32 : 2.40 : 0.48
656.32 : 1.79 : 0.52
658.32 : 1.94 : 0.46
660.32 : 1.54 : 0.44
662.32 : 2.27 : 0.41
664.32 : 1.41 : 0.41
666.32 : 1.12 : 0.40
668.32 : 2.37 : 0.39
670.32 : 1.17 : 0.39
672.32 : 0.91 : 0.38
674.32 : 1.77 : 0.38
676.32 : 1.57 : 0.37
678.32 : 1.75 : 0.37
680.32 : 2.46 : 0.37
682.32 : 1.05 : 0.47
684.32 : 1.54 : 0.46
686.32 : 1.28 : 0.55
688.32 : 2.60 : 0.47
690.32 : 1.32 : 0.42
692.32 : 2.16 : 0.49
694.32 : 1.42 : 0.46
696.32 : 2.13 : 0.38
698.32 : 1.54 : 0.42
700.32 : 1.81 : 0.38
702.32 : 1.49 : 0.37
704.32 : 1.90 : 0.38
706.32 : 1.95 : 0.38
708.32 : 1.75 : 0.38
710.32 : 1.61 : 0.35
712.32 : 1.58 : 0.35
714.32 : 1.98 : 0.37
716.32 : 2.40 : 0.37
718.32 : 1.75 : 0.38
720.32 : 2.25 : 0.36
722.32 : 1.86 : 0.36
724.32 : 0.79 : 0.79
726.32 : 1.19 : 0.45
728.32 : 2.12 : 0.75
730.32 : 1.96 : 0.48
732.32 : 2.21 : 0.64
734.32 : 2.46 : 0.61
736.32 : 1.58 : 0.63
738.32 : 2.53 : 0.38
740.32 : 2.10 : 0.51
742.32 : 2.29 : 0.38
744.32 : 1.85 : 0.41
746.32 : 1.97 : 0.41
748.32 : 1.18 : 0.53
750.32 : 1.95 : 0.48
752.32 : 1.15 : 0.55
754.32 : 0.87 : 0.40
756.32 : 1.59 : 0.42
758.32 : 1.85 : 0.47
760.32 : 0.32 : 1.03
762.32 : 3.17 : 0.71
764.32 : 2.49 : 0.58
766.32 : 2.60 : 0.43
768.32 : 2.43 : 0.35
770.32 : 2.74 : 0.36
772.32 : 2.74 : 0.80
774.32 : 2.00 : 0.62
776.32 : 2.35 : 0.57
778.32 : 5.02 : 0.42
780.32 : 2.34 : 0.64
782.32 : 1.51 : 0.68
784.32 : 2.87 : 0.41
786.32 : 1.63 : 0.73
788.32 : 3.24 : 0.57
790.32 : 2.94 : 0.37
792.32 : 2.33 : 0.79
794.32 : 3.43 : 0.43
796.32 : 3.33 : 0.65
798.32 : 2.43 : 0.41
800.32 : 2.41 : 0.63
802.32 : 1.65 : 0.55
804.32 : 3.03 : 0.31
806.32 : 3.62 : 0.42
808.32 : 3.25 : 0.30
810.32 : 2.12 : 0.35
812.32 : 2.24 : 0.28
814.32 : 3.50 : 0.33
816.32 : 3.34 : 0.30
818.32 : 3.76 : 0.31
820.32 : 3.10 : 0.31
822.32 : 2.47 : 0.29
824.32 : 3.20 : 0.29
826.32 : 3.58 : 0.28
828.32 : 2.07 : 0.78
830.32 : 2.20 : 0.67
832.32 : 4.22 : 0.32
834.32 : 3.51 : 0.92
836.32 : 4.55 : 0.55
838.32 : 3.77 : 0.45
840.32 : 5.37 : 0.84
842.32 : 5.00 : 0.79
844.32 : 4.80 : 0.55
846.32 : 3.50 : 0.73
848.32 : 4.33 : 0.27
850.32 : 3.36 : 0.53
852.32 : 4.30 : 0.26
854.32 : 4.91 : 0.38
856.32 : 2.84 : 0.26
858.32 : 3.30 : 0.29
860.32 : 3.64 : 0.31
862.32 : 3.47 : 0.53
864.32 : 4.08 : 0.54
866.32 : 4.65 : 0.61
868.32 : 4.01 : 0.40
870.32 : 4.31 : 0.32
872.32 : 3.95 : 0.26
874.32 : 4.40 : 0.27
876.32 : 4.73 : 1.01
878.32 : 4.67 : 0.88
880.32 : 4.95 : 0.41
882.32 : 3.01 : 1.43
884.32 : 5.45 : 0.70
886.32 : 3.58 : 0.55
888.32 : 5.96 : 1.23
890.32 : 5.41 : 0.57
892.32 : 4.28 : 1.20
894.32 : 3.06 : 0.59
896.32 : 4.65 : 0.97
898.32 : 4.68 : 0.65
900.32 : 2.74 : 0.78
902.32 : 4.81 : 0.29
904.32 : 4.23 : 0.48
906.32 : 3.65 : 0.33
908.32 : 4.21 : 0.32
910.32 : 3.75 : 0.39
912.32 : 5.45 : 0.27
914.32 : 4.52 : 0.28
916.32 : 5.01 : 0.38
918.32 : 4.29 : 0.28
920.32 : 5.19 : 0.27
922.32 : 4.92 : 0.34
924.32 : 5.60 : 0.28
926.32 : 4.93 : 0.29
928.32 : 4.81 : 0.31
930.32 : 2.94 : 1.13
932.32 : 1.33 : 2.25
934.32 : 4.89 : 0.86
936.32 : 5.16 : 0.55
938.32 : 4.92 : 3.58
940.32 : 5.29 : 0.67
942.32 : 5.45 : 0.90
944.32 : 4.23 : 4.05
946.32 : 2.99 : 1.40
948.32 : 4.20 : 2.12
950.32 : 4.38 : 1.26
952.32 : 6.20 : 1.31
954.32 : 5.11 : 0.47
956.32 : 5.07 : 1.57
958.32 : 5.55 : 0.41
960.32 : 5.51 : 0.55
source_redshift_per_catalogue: 1.09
